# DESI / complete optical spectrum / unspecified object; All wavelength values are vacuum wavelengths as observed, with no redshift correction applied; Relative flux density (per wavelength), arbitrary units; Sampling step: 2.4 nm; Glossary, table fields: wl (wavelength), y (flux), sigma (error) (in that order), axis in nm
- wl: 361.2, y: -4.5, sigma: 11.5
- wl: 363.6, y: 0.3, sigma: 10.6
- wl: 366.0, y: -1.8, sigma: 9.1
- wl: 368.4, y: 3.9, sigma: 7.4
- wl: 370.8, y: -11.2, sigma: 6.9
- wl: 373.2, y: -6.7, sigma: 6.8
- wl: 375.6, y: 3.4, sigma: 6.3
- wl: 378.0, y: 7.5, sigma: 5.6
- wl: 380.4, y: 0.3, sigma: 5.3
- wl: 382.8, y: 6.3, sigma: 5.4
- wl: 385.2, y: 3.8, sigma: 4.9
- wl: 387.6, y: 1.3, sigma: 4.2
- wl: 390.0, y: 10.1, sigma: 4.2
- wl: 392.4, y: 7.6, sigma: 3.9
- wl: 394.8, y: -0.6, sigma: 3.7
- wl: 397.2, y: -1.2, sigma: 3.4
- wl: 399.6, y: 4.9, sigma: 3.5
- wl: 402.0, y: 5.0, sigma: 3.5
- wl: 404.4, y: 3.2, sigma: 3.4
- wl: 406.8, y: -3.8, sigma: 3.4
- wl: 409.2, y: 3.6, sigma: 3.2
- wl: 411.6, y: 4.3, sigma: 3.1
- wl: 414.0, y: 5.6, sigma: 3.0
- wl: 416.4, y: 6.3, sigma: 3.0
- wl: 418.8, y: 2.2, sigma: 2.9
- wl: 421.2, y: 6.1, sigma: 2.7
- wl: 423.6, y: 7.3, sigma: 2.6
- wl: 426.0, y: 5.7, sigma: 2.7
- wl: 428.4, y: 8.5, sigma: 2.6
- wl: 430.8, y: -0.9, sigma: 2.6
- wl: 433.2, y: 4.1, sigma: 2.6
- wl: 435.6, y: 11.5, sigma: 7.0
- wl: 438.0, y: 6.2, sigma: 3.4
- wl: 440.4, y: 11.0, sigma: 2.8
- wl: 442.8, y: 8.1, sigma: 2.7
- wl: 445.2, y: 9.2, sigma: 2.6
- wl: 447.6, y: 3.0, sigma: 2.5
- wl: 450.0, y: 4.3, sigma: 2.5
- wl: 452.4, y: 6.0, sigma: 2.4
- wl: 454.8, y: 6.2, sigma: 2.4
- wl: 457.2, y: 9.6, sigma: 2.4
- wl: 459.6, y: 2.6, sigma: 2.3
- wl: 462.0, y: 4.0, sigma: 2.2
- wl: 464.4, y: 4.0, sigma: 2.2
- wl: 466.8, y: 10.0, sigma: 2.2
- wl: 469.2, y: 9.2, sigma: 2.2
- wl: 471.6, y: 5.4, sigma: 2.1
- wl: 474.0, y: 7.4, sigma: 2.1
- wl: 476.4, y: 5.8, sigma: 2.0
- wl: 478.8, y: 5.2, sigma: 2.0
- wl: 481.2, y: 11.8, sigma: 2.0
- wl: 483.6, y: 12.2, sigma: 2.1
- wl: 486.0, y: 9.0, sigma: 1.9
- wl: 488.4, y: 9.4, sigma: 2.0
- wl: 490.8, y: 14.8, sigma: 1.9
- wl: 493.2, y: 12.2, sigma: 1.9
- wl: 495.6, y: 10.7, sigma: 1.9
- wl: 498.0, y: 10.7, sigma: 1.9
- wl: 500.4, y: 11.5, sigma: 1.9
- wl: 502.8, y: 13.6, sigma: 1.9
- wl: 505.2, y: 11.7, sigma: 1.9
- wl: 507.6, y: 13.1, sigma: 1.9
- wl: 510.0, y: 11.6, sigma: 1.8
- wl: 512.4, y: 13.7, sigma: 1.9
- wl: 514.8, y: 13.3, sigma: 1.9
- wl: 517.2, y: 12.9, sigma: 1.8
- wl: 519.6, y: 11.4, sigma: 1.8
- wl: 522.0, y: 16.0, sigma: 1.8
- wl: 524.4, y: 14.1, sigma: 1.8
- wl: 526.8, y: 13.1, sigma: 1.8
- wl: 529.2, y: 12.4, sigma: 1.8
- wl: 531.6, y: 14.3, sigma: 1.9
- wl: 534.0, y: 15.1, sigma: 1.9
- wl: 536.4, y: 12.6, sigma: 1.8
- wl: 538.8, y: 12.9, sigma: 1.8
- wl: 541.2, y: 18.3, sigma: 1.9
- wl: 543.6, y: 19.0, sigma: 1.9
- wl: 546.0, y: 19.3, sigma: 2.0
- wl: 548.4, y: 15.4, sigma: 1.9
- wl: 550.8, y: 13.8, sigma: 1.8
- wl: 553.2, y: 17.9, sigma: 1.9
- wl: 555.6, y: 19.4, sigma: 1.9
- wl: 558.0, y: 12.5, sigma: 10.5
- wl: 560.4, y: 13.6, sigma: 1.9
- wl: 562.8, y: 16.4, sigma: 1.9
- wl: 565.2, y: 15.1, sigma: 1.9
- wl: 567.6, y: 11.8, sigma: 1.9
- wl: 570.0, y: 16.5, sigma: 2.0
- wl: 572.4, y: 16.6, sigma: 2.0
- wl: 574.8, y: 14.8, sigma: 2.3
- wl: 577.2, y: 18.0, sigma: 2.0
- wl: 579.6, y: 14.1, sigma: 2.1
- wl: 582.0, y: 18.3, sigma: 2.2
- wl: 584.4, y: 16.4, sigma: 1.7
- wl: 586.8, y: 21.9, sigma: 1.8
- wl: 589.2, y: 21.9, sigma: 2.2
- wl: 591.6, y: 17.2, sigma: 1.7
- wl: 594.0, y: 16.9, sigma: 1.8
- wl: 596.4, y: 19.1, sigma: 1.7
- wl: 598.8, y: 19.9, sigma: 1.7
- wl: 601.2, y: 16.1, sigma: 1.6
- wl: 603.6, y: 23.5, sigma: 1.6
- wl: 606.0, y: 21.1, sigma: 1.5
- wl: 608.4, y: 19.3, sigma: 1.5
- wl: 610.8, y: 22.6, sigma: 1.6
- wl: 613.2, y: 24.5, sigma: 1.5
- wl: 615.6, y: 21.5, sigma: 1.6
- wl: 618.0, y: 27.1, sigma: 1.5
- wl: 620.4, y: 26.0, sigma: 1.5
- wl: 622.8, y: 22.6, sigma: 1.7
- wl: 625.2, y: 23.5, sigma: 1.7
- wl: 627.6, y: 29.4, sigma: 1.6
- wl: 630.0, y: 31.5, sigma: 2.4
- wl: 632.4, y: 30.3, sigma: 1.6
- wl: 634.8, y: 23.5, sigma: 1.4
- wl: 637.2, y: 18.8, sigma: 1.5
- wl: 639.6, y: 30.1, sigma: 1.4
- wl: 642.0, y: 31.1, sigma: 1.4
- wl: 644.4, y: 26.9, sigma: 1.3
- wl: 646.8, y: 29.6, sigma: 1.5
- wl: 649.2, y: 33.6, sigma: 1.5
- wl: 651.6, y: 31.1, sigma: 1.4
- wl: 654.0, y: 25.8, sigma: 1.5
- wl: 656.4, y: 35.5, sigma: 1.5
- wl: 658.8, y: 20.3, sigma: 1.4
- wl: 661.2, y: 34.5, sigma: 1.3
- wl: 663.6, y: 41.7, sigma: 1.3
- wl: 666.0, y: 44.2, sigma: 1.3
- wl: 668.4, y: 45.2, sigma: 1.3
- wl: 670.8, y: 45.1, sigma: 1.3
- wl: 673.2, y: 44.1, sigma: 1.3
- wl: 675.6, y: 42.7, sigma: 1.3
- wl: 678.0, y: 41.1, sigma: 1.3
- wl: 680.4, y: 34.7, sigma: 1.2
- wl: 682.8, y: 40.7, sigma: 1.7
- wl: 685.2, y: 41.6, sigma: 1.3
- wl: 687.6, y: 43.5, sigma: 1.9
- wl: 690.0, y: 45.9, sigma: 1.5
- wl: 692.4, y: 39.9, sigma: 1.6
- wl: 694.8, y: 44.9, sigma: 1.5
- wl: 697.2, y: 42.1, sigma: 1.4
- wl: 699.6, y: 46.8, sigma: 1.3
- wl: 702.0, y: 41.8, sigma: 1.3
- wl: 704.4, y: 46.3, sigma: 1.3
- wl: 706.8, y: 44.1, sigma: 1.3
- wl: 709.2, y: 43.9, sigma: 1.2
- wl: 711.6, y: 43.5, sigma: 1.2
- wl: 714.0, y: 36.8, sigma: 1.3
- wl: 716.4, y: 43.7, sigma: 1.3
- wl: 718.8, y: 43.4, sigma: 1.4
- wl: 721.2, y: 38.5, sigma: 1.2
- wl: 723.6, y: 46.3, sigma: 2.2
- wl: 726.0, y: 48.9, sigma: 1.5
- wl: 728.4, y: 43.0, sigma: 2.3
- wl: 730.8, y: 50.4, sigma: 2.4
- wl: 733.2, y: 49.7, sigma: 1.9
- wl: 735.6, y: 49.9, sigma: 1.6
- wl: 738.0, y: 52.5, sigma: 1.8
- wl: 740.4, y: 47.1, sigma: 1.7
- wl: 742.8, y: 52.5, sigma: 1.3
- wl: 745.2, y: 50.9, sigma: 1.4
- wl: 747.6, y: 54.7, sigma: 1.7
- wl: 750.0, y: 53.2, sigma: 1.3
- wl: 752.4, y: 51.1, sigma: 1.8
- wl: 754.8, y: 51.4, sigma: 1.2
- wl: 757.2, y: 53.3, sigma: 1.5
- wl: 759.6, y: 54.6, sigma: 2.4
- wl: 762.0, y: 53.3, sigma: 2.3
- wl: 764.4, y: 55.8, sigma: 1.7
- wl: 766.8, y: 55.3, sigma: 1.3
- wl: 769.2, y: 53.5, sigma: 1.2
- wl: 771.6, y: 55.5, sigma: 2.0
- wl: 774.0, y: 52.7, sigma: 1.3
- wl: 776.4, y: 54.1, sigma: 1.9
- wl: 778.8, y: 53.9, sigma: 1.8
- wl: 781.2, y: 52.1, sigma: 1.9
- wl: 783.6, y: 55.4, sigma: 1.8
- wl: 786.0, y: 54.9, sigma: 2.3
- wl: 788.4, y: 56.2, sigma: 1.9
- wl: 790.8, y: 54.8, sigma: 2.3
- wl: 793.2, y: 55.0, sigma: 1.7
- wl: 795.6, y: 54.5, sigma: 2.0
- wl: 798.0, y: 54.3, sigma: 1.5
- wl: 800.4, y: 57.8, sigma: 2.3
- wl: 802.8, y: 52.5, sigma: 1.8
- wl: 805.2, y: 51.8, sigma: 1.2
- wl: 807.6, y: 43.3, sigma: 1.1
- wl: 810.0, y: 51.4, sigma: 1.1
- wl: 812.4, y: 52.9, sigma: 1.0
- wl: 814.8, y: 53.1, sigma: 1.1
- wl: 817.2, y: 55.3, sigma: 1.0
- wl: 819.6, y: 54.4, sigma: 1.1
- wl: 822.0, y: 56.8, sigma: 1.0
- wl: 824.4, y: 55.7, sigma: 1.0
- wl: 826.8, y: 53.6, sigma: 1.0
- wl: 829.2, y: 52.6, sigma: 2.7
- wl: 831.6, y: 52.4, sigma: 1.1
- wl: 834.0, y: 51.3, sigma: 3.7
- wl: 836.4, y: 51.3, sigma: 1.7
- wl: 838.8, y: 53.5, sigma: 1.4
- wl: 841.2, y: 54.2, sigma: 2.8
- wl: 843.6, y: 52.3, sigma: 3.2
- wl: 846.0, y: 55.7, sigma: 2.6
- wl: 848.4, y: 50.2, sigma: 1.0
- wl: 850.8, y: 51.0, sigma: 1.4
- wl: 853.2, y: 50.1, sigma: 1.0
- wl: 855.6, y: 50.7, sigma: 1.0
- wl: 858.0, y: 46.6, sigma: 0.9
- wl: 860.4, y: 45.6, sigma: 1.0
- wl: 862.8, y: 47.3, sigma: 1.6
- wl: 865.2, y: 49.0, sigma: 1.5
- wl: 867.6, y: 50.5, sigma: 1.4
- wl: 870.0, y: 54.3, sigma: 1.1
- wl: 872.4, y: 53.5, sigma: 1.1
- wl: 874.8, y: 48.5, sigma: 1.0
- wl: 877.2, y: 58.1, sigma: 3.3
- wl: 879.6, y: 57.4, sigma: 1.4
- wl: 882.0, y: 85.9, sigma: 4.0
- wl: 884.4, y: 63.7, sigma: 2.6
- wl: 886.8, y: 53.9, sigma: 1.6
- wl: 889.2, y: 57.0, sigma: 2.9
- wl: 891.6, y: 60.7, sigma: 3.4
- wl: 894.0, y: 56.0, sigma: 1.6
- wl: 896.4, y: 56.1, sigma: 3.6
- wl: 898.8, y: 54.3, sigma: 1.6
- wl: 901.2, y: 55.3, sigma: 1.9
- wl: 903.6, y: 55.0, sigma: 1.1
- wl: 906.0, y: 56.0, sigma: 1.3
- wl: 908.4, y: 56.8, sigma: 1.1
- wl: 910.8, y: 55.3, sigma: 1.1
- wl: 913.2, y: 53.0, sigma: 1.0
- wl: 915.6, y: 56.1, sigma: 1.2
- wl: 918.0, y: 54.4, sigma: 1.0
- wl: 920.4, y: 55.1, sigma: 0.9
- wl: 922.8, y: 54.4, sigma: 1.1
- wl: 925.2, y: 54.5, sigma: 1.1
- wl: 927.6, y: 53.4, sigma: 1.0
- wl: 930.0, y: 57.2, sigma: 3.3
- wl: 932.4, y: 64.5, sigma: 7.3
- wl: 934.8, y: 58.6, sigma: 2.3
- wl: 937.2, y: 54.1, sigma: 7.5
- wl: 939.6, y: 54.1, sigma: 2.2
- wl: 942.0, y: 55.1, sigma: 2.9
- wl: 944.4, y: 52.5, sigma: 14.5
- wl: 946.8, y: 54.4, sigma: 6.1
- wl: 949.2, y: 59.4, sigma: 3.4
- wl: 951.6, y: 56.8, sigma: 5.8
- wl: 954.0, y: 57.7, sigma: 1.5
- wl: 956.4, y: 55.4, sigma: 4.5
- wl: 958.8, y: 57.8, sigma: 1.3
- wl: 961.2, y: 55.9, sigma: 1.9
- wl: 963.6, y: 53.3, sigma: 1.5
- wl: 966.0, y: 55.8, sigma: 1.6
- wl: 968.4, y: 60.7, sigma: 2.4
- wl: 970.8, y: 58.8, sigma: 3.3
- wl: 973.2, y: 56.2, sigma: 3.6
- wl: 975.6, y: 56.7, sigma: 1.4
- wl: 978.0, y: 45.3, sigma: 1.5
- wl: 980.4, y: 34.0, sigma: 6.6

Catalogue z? 0.66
